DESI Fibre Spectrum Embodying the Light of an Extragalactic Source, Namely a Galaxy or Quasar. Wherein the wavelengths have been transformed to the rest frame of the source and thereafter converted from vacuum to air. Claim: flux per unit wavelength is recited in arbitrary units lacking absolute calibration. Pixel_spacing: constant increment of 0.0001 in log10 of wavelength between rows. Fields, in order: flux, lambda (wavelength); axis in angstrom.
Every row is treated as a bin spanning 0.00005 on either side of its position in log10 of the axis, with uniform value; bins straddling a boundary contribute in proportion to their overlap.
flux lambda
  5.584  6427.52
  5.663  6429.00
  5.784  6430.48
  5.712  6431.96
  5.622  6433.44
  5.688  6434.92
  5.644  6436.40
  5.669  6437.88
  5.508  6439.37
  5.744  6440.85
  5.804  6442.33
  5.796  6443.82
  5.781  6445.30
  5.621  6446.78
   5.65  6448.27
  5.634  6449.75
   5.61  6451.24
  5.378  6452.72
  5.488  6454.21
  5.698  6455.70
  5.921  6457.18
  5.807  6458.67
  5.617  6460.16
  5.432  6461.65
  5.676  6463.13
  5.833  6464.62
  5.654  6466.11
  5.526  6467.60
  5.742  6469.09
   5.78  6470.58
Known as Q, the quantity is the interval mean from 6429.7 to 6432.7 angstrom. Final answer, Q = 5.75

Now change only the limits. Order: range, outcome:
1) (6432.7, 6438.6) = 5.66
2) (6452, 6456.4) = 5.51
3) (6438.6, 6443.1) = 5.68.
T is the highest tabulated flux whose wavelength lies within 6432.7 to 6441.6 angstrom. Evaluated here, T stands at 5.744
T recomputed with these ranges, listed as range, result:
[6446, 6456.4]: 5.698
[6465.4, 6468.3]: 5.654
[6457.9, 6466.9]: 5.833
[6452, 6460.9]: 5.921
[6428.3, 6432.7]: 5.784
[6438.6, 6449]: 5.804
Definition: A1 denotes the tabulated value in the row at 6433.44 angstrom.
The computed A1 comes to 5.622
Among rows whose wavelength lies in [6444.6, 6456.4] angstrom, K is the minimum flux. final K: 5.378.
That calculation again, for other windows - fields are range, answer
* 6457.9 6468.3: 5.432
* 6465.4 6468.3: 5.526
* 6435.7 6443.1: 5.508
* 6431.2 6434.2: 5.622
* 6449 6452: 5.61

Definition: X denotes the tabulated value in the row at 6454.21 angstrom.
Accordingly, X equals 5.488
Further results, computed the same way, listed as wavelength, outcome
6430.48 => 5.784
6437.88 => 5.669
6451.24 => 5.61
